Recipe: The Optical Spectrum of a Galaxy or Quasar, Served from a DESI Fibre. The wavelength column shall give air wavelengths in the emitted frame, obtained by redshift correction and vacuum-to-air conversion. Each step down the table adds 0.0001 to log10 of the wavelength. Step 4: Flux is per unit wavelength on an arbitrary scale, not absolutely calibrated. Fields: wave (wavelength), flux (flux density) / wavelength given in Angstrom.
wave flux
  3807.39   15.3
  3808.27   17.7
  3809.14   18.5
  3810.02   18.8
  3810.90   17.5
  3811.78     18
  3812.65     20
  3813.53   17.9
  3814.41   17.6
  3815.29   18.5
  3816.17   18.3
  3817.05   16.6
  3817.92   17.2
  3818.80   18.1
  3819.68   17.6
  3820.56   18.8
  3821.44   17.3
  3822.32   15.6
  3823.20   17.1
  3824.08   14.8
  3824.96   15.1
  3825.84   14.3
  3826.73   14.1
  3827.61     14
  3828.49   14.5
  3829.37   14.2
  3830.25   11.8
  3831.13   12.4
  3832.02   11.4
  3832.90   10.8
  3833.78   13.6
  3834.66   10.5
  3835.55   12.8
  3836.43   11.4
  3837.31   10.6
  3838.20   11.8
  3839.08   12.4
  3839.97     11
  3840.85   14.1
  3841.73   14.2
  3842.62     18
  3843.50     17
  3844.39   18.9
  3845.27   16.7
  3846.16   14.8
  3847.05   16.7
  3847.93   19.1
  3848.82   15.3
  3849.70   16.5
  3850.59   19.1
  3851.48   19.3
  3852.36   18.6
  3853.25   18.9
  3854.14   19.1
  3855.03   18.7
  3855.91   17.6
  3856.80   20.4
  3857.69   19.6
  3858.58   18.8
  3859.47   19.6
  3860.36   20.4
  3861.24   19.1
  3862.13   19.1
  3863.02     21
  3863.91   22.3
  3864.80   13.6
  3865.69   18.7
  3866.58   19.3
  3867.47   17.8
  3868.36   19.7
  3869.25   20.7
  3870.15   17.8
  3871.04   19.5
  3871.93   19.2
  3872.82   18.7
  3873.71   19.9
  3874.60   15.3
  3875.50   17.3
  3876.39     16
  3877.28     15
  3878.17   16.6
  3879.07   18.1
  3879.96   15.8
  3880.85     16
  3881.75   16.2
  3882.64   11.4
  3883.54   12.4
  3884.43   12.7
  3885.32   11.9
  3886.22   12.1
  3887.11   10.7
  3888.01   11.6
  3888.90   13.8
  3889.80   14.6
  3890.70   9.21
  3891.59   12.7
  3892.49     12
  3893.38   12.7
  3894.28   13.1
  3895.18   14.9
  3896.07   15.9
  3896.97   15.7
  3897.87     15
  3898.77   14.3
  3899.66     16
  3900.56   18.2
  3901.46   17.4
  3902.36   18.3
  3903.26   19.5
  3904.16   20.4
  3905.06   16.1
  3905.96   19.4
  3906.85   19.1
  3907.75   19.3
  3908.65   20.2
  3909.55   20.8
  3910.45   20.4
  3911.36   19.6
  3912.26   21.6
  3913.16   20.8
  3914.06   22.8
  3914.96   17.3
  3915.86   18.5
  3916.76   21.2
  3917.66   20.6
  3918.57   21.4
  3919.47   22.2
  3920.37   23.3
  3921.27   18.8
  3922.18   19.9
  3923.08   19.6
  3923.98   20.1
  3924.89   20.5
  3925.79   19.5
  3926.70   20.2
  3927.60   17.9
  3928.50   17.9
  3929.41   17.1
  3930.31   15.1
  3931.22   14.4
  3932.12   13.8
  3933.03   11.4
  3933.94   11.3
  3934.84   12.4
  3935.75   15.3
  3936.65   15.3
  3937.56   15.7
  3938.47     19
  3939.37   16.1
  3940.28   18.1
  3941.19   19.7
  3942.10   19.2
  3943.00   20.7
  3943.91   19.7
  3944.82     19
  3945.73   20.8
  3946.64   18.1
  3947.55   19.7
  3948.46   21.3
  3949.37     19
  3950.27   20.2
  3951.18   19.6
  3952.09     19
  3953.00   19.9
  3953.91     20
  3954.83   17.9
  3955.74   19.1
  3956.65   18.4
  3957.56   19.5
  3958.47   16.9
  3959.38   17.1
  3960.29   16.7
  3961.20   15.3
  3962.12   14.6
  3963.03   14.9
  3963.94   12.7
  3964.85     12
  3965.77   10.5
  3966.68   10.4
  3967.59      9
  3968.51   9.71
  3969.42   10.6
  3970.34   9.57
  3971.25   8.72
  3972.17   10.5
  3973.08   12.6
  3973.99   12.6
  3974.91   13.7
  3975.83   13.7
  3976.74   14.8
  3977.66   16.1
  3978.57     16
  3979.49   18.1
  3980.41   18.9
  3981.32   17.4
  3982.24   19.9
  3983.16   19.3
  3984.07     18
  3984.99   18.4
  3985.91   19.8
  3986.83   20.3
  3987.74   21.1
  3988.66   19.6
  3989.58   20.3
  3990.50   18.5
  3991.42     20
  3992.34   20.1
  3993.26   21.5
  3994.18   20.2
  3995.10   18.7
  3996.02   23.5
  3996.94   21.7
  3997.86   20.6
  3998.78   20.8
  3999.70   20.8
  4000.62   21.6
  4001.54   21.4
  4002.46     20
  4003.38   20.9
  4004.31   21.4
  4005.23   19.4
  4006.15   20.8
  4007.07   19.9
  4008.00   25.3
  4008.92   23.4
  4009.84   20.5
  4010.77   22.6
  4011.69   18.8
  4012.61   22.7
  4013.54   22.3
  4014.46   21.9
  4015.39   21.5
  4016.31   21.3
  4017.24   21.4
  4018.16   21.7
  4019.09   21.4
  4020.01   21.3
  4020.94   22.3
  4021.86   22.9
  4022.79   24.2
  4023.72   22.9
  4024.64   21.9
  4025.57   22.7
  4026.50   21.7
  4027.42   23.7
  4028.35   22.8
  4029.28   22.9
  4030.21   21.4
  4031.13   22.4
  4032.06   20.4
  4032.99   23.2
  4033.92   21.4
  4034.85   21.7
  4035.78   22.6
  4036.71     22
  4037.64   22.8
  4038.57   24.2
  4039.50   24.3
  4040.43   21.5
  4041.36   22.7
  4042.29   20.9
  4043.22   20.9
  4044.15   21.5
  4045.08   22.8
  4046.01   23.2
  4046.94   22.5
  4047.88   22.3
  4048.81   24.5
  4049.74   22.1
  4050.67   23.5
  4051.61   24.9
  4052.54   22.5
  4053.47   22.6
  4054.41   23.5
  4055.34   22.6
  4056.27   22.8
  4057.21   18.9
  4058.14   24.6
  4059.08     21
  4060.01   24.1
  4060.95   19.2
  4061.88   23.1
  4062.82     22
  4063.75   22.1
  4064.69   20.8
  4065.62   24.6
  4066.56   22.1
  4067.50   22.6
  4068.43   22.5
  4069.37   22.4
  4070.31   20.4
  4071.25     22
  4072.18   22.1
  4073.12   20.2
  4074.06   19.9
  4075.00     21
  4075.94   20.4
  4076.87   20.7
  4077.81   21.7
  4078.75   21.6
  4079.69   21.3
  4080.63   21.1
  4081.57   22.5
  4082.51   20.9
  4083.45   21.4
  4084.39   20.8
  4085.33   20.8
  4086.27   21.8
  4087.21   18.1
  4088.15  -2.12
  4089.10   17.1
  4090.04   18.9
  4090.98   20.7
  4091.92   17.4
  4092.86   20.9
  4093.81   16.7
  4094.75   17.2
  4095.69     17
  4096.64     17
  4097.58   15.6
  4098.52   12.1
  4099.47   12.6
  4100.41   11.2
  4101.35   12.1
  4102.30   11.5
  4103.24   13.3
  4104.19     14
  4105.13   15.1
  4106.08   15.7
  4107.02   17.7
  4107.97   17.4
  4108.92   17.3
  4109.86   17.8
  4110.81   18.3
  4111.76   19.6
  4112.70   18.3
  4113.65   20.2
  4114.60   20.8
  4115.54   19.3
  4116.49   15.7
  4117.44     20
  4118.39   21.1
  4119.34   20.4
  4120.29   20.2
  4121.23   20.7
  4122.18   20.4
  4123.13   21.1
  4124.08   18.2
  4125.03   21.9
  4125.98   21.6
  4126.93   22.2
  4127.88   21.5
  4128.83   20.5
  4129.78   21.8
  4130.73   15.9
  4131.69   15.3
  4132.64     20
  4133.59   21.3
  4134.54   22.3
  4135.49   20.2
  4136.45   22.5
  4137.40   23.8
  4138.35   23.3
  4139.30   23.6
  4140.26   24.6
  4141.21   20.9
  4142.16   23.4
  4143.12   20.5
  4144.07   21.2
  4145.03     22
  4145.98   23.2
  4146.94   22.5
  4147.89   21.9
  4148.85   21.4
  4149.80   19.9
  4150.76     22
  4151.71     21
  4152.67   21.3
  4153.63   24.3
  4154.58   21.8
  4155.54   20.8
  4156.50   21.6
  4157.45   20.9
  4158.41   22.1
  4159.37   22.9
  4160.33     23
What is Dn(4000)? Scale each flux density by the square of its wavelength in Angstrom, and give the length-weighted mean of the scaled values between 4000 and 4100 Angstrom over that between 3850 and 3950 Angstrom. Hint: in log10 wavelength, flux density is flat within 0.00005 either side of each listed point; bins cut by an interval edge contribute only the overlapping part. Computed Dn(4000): 1.3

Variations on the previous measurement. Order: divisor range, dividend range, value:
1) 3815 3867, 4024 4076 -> 1.52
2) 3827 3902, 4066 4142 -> 1.37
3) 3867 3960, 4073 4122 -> 1.13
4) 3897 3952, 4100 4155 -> 1.19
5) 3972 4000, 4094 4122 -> 0.98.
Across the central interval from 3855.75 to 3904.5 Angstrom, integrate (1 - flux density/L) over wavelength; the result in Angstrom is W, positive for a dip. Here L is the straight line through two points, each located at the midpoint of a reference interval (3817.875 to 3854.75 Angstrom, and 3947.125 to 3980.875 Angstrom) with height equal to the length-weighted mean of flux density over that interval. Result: -3.7 Angstrom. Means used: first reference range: 15.2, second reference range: 15.4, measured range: 16.4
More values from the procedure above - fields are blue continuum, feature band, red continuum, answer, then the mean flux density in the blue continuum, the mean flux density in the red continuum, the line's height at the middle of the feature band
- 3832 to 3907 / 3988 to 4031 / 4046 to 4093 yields -4.0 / 16.2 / 21.1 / 19.6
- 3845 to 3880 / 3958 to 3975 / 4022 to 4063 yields 6.7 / 18.3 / 22.5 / 20.7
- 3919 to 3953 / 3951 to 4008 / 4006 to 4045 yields 7.8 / 18.2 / 22.1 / 20.1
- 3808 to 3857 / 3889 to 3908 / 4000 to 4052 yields 2.4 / 16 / 22.1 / 18.1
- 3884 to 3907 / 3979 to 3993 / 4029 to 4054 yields 0.2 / 14.9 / 22.5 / 19.6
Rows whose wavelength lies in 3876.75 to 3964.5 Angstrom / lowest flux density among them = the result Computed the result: 9.21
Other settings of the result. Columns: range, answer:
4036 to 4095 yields -2.12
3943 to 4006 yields 8.72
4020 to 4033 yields 20.4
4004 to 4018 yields 18.8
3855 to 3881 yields 13.6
